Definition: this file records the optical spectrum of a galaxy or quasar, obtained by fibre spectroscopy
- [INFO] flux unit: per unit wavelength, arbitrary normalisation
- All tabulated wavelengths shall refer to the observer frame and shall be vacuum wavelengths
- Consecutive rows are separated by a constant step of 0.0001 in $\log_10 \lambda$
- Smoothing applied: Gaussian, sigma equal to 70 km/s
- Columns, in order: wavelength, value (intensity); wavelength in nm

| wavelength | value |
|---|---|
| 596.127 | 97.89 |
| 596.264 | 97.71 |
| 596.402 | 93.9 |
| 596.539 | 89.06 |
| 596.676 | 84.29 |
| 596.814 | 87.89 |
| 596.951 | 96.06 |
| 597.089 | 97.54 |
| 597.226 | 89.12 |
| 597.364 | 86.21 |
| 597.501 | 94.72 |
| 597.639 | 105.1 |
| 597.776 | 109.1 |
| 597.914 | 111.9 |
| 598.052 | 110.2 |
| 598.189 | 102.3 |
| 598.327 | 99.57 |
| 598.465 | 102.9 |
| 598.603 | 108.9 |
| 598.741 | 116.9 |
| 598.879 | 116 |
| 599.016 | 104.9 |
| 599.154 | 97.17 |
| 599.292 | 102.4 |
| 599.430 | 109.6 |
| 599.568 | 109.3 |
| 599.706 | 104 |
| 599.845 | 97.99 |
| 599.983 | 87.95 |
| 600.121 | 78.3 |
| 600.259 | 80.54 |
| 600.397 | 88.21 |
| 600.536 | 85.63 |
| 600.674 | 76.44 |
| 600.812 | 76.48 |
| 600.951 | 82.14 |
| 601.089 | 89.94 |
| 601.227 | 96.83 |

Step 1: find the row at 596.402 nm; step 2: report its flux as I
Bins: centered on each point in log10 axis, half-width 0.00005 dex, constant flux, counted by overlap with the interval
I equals 93.9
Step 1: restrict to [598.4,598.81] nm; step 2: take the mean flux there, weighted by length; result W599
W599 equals 110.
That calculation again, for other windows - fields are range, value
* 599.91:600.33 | 82.6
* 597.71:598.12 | 110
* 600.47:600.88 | 79.6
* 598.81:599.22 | 106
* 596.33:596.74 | 89.2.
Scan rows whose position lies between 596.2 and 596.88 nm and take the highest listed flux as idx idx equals 97.71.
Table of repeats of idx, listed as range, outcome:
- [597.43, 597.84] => 109.1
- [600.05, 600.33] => 80.54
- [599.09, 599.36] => 102.4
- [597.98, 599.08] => 116.9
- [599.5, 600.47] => 109.3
